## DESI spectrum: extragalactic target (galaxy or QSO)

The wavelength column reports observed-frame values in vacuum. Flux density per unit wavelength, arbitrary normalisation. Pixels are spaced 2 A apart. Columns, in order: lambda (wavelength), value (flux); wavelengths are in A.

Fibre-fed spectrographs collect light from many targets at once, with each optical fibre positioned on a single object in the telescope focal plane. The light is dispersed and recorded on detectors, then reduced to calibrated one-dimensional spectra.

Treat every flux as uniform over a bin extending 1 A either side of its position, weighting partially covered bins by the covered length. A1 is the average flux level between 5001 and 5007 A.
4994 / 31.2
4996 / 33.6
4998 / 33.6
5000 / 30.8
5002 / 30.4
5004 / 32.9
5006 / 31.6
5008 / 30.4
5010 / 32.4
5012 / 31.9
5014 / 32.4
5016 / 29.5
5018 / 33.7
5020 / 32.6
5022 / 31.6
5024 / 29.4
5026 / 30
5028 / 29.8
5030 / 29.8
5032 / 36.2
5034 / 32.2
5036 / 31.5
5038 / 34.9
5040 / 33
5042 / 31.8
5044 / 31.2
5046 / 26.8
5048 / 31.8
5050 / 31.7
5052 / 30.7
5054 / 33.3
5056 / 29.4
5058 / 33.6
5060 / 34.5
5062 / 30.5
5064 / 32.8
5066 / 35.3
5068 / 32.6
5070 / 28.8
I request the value 31.6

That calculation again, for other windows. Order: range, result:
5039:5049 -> 30.9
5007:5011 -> 31.4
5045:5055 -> 30.9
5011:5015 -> 32.1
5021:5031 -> 30.1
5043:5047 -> 29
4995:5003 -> 32.1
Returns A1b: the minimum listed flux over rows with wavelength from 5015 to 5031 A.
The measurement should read 29.4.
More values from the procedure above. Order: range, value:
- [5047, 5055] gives 30.7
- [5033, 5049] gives 26.8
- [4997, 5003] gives 30.4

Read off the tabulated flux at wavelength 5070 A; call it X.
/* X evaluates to 28.8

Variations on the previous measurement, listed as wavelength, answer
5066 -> 35.3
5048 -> 31.8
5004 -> 32.9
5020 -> 32.6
